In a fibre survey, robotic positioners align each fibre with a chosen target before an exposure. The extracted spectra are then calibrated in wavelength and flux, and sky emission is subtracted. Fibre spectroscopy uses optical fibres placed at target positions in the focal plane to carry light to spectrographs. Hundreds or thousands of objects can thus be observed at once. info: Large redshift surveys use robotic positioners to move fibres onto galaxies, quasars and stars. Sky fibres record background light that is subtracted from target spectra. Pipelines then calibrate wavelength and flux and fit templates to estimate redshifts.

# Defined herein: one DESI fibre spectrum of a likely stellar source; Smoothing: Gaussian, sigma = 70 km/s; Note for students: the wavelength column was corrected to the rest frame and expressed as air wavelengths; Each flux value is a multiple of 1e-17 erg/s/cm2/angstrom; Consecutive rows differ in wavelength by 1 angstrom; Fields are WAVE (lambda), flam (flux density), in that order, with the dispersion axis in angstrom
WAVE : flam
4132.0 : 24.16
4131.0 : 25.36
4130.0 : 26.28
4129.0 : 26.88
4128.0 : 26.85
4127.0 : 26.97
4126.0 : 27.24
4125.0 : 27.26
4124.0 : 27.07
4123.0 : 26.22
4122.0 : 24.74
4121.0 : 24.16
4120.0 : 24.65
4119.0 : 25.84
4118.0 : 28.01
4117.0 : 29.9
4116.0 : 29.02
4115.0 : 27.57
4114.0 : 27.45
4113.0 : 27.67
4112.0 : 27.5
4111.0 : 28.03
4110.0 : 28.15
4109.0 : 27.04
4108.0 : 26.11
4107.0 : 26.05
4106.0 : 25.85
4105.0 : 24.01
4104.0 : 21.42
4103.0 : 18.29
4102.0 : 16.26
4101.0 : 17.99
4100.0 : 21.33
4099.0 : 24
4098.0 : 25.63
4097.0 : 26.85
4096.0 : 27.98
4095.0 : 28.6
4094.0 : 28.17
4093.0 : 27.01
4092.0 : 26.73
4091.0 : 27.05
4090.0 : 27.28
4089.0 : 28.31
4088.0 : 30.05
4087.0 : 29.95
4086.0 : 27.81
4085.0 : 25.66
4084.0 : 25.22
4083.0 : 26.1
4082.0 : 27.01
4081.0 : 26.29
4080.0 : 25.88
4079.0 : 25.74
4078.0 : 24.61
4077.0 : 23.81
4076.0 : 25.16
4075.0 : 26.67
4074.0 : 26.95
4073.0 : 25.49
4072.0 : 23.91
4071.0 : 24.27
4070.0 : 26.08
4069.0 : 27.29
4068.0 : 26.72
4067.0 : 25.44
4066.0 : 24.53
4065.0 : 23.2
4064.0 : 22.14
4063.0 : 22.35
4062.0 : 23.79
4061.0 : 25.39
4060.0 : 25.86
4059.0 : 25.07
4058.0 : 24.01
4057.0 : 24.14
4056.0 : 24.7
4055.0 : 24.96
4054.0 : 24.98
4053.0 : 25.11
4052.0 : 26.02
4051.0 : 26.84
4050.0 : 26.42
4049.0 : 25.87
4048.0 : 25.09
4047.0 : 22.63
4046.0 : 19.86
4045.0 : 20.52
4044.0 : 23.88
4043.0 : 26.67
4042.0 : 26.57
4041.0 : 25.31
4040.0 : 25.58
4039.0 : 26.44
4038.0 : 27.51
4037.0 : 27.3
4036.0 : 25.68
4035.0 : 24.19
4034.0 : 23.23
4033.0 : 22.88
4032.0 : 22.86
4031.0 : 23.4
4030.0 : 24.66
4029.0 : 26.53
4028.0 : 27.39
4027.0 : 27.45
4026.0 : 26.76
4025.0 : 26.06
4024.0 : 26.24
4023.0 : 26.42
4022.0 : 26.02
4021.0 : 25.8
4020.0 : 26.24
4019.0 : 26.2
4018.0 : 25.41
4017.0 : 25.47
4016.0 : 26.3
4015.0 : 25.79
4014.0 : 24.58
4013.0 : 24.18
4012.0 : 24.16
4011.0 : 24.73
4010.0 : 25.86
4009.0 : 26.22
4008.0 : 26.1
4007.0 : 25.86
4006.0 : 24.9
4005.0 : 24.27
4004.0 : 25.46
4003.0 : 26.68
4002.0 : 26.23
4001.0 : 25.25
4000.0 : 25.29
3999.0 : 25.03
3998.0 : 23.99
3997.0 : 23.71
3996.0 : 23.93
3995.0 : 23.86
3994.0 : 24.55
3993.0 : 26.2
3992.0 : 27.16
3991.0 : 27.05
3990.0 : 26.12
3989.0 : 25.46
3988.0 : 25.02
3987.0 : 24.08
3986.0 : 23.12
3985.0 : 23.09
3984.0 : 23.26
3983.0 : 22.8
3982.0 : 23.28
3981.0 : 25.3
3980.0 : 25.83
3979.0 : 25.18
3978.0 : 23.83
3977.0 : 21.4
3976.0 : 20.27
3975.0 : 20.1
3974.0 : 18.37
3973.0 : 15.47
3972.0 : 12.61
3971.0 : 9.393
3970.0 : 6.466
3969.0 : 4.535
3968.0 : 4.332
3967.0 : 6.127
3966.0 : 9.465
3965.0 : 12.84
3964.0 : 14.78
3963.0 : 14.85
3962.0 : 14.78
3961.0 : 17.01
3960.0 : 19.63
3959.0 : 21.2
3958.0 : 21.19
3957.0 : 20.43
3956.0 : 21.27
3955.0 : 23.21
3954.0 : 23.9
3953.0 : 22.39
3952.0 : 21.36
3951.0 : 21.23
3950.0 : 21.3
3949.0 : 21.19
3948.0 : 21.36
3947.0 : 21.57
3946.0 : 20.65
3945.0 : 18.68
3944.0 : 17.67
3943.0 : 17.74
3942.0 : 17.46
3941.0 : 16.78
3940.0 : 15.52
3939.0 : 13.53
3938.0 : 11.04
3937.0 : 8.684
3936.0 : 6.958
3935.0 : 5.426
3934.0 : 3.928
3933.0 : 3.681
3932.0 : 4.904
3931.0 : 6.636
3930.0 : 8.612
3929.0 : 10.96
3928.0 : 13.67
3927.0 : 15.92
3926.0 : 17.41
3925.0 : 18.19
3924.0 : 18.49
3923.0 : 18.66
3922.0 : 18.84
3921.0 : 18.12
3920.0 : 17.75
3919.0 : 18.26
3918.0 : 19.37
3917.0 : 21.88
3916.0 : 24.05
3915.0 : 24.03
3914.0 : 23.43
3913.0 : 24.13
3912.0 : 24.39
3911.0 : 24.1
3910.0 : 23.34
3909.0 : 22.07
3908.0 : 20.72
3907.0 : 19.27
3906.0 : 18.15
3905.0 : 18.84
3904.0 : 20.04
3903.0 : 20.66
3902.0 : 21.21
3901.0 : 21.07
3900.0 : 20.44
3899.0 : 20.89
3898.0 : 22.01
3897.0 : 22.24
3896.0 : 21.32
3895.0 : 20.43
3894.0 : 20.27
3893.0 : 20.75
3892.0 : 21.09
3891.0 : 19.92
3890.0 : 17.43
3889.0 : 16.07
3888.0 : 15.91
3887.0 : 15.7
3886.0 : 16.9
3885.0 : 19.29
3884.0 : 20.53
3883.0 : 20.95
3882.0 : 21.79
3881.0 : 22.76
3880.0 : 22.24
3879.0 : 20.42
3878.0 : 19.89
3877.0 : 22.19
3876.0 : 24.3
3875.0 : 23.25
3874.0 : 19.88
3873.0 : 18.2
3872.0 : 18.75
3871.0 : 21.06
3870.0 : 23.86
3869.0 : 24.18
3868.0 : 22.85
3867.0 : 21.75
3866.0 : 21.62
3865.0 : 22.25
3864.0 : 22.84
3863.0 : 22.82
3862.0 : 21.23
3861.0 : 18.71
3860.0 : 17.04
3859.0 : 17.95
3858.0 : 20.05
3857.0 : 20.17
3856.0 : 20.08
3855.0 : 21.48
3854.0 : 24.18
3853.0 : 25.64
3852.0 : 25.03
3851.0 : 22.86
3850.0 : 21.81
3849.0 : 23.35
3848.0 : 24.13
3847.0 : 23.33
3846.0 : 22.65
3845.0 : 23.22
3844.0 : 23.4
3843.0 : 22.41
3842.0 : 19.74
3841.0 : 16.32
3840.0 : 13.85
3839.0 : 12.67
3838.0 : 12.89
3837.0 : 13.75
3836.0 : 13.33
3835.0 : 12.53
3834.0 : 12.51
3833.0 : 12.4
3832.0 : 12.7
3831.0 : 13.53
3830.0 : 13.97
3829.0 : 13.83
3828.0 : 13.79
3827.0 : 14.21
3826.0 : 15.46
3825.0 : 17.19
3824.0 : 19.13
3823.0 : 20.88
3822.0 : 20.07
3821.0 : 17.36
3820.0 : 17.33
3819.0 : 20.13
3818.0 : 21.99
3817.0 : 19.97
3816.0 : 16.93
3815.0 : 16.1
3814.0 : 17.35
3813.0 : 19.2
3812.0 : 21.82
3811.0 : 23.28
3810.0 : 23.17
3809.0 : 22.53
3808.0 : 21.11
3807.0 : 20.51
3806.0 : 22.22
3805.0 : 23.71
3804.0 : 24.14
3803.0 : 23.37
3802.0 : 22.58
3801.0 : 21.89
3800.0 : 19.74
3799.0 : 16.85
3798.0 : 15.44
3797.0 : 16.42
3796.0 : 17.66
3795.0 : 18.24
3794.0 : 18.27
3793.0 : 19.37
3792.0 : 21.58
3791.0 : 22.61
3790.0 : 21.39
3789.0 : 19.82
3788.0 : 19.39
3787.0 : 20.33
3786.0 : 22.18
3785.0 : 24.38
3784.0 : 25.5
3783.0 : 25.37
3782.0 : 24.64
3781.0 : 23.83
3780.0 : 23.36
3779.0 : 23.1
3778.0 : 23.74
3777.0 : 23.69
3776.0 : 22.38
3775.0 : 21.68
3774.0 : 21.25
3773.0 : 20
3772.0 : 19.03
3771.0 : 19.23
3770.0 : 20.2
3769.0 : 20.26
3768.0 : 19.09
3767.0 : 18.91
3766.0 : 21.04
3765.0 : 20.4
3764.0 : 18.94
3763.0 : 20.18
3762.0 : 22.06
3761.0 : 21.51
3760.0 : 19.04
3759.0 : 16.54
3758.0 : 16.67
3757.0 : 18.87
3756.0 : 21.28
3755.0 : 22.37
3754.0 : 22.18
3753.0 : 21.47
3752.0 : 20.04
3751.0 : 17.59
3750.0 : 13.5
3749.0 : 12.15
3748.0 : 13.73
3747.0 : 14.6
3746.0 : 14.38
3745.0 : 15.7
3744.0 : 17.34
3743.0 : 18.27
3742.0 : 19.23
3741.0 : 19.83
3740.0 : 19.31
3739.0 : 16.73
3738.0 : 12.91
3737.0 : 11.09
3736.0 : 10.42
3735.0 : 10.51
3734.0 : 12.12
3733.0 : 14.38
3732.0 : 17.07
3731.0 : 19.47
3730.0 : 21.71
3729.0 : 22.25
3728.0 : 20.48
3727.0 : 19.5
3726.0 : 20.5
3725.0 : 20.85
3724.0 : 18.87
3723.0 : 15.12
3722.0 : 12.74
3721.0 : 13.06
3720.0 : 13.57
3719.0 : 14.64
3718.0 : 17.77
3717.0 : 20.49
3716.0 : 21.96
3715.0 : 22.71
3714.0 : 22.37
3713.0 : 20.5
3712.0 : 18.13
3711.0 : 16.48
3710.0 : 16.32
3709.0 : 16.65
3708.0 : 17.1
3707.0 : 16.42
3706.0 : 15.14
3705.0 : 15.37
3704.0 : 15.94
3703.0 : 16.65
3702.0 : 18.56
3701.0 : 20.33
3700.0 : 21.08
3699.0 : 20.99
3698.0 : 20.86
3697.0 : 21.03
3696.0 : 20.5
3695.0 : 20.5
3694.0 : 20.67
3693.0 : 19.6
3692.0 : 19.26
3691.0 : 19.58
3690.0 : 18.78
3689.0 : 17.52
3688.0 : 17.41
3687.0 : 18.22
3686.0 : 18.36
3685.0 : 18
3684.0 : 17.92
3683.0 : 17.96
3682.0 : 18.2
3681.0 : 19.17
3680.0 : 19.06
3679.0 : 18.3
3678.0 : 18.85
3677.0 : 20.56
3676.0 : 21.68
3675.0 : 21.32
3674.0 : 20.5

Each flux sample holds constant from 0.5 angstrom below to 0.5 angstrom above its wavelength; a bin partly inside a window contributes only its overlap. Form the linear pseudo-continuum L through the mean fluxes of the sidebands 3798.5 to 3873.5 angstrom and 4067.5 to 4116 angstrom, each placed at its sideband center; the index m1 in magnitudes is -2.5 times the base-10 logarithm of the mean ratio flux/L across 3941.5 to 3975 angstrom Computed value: 0.314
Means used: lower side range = 19.6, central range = 16.9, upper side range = 25.8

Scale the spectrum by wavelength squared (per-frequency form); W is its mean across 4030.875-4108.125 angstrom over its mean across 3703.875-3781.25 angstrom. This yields 1.62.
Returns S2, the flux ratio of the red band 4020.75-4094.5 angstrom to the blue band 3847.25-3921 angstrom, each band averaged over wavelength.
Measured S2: 1.21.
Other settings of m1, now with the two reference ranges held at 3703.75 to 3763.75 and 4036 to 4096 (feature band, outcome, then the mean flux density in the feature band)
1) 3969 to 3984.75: 0.22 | 19.1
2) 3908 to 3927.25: 0.06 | 20.7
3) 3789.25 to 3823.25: -0.05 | 20.1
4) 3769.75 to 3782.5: -0.19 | 22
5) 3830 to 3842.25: 0.41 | 13.7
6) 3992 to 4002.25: -0.04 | 24.9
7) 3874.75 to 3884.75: -0.03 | 21.7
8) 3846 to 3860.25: -0.08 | 22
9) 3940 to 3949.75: 0.19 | 19.1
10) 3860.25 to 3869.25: -0.06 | 21.8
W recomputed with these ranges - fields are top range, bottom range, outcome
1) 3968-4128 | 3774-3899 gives 1.37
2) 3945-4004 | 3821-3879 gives 1.13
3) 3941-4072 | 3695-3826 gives 1.35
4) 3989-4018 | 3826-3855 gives 1.53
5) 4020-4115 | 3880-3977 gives 1.56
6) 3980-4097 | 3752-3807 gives 1.39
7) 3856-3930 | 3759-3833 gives 1.06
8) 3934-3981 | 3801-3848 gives 0.97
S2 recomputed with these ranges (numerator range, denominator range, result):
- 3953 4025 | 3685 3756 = 1.23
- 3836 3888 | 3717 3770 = 1.17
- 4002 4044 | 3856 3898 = 1.25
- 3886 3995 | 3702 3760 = 1.07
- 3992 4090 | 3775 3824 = 1.21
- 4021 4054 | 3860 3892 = 1.23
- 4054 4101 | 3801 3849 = 1.38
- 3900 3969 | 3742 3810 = 0.85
